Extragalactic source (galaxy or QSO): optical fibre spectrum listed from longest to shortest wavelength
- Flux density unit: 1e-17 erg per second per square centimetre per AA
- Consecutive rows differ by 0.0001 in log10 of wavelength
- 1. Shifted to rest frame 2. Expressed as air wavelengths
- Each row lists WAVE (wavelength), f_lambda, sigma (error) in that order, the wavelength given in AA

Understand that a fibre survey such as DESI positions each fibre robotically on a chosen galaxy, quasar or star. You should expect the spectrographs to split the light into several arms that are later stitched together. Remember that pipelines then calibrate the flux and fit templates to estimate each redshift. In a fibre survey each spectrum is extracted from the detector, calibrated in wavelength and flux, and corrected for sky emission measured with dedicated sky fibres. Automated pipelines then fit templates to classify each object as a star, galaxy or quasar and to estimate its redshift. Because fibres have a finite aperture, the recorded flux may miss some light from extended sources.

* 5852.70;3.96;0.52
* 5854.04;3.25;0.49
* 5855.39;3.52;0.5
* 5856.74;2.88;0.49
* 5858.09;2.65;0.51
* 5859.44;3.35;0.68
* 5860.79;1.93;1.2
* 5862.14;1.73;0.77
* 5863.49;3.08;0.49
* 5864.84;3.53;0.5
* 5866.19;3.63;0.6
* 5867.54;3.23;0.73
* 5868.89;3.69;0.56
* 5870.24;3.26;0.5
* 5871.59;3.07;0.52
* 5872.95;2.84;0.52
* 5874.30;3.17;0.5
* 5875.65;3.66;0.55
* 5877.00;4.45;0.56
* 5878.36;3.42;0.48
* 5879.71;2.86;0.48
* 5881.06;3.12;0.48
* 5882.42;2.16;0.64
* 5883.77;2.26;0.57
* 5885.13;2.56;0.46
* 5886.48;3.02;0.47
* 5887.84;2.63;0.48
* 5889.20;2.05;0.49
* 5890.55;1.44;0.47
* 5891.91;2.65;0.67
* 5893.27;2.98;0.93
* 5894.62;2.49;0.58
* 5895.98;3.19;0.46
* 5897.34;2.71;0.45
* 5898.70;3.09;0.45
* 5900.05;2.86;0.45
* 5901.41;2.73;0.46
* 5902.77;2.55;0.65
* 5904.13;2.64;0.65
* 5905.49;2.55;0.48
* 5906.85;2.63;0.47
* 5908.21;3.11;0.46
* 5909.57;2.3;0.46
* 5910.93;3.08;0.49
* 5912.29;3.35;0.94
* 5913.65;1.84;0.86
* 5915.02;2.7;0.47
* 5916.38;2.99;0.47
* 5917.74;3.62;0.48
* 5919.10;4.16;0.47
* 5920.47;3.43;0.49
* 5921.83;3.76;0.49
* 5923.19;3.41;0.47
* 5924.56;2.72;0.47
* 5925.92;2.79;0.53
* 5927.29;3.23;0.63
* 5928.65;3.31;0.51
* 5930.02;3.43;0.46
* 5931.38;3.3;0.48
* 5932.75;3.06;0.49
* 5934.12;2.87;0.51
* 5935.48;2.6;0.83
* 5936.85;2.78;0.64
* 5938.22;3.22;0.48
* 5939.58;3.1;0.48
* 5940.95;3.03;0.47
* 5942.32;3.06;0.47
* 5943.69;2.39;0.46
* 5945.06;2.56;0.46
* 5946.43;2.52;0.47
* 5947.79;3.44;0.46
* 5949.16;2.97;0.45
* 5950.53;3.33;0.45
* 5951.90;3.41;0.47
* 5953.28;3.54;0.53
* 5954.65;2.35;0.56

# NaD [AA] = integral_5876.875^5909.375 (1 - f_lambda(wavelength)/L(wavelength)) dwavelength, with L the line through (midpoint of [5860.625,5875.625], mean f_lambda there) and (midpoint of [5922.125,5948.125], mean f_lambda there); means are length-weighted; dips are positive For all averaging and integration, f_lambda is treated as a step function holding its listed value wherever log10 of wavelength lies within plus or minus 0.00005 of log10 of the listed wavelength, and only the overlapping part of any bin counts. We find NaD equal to 3.50 AA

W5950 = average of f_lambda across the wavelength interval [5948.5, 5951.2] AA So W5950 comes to 3.15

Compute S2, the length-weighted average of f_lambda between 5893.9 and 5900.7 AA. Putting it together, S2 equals 2.87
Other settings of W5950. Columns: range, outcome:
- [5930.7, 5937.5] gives 2.92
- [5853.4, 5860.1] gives 3.13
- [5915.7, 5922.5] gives 3.59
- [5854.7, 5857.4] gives 3.2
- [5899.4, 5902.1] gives 2.79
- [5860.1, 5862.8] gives 1.84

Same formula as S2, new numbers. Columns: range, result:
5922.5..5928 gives 3.04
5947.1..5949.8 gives 3.22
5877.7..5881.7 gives 3.14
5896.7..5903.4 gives 2.79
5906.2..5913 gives 2.89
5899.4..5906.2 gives 2.66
